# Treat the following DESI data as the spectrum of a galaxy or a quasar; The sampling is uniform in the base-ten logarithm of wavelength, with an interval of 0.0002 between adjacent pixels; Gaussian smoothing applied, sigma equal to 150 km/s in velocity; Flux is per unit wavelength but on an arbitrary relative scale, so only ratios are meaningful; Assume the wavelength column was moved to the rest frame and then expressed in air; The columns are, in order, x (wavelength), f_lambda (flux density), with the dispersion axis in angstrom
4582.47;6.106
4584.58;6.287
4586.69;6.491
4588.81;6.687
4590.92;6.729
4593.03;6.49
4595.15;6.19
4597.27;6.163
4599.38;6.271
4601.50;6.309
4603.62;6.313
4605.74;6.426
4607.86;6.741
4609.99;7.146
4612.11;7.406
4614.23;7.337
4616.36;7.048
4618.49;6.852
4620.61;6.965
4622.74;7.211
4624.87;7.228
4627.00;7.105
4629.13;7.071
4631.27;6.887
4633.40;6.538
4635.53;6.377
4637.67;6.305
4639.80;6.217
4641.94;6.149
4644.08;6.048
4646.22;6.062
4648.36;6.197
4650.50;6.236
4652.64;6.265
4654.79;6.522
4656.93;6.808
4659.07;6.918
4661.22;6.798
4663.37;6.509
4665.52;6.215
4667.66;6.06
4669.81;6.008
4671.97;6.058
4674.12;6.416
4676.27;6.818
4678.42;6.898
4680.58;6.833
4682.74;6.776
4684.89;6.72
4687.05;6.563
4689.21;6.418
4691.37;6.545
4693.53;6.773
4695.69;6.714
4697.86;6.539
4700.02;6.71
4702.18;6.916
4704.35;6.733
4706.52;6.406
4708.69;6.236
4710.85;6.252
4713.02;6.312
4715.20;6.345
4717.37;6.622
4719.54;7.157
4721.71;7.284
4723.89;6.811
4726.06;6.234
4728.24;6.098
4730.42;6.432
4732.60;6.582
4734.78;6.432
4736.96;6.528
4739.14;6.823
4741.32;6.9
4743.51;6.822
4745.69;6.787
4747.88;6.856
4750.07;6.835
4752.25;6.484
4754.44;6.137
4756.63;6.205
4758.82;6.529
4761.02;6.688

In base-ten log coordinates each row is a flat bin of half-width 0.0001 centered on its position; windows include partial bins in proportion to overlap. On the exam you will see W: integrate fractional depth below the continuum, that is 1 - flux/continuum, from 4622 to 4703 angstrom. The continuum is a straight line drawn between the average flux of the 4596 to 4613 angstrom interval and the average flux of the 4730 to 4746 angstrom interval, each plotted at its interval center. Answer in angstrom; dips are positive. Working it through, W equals 0.7 angstrom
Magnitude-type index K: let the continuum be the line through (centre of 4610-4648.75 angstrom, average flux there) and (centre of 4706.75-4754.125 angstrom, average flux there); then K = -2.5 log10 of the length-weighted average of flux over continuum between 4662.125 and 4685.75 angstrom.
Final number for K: 0.03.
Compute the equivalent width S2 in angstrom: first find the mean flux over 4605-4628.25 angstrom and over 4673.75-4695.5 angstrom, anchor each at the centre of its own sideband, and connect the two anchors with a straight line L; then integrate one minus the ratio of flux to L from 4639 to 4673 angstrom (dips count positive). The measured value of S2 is 2.6 angstrom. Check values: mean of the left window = 7.05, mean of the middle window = 6.32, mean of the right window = 6.69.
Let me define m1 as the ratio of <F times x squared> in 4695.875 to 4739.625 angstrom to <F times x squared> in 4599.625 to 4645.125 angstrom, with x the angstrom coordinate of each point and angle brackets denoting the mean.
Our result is 1.0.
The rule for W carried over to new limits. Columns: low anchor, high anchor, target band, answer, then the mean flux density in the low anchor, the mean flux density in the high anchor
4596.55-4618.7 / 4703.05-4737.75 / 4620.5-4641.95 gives -0.2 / 6.73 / 6.53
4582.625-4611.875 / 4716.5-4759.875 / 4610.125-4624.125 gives -1.3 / 6.49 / 6.63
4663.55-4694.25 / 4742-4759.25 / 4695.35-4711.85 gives -0.1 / 6.51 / 6.59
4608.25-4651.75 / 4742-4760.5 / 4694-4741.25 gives 0.3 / 6.72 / 6.59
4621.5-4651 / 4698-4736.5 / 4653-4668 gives 0.0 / 6.55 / 6.56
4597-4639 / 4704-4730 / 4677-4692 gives -0.2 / 6.79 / 6.53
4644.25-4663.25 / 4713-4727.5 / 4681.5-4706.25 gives -0.2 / 6.46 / 6.69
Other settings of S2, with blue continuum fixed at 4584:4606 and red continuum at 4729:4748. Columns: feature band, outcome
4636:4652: 0.8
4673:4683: -0.3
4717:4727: -0.3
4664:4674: 0.6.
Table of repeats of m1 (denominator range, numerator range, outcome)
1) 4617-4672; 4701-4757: 1.05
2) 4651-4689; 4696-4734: 1.03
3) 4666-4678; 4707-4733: 1.06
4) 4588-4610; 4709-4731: 1.07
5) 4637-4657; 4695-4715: 1.07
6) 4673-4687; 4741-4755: 1.02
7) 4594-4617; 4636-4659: 0.96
